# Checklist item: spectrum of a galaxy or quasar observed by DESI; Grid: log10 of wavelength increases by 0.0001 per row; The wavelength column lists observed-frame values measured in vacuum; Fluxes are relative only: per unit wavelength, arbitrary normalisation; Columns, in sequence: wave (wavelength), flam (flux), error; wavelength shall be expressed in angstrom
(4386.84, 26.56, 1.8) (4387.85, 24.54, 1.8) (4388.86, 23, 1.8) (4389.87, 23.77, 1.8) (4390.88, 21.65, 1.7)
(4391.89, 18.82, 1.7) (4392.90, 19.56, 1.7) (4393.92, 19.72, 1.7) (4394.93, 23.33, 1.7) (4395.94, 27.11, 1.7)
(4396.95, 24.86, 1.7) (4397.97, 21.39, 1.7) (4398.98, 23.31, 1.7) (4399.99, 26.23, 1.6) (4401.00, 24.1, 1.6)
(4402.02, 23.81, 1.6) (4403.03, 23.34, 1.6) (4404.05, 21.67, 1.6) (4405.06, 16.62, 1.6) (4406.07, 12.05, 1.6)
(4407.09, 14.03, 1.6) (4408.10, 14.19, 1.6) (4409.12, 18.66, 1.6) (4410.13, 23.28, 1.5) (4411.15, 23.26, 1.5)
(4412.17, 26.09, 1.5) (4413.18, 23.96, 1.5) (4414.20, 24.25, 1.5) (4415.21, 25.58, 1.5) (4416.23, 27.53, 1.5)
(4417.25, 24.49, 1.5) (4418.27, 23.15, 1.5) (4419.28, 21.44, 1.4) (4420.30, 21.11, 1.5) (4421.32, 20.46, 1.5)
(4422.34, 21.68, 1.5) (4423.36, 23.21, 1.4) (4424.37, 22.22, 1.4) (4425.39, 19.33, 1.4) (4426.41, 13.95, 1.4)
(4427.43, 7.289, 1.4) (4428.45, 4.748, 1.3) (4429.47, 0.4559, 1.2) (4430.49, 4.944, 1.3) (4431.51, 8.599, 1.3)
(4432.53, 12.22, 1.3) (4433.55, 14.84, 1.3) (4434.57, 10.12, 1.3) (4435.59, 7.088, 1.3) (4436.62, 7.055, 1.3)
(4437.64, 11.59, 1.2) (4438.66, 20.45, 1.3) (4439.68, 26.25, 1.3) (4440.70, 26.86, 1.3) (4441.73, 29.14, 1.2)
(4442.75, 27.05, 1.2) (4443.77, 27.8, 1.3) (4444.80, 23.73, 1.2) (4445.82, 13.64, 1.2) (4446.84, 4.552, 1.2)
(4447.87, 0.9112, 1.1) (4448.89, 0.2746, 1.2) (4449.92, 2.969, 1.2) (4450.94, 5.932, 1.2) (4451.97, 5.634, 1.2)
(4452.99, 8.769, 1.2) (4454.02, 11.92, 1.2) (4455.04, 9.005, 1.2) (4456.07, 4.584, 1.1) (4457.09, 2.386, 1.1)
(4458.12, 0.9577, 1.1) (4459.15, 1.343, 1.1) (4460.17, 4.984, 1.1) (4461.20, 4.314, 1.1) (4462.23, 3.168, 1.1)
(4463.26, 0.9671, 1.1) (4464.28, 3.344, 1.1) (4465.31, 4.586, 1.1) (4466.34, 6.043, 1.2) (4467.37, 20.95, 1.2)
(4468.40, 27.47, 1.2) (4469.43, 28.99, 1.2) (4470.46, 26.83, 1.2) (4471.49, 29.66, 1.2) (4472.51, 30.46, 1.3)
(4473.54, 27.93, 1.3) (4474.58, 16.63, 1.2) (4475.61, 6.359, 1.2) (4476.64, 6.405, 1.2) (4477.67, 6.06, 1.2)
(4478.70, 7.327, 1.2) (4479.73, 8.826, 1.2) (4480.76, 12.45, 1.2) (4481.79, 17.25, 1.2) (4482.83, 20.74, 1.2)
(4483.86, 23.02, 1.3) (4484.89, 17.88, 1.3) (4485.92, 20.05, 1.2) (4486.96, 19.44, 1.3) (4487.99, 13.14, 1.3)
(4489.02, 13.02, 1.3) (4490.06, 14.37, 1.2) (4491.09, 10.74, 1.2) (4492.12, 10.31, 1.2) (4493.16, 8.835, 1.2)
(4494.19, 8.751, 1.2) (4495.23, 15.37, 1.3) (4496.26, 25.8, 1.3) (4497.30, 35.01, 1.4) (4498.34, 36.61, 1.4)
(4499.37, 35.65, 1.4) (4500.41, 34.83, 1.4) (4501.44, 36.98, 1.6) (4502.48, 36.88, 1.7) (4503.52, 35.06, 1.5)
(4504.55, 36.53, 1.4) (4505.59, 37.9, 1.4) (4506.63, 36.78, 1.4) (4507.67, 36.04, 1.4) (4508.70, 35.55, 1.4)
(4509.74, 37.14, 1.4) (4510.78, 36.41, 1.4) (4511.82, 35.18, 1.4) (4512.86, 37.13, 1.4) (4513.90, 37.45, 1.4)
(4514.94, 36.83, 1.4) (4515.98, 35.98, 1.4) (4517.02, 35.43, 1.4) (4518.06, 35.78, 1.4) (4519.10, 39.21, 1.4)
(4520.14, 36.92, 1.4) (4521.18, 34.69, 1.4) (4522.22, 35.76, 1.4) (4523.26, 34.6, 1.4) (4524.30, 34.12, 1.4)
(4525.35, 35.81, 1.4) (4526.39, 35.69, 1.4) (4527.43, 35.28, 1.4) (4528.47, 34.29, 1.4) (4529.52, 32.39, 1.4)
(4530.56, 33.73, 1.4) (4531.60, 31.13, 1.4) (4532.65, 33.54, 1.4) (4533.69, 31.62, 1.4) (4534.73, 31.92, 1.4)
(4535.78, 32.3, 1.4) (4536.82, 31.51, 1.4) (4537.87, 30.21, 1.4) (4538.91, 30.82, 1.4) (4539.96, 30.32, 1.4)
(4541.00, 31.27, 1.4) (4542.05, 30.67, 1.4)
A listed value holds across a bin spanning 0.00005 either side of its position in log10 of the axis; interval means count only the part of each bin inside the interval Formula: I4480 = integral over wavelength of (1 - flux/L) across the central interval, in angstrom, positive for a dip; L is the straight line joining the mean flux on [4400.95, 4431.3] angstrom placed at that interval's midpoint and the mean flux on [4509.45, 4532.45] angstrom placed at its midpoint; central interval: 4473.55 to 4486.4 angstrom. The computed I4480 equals 6.6 angstrom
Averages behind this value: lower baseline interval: 18.8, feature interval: 14.1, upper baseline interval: 35.4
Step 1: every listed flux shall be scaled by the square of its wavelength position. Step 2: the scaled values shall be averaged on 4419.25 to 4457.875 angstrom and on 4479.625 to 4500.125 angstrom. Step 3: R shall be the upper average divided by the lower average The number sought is 1.5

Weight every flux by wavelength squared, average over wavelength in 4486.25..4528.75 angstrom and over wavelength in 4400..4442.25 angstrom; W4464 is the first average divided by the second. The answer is 1.7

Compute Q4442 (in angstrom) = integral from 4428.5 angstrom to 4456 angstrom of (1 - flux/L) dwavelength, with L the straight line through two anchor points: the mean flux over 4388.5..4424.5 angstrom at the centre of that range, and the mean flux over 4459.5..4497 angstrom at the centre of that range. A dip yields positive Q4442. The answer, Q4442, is 9.3 angstrom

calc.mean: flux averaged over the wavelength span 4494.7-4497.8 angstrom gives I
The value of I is 25.3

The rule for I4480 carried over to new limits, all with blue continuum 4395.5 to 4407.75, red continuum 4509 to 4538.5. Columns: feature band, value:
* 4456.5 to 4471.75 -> 9.5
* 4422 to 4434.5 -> 6.0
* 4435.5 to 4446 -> 2.0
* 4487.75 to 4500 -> 4.8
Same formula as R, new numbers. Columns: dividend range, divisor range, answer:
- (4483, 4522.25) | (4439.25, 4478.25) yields 2.31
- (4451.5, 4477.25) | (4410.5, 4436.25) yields 0.70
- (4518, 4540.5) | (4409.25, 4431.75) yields 1.88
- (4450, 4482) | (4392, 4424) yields 0.52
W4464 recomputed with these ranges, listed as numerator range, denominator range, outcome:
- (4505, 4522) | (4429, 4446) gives 2.35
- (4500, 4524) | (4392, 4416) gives 1.75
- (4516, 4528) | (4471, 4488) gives 2.17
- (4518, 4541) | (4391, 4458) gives 2.10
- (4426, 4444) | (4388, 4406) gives 0.65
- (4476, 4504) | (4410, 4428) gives 0.93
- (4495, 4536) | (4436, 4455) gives 2.57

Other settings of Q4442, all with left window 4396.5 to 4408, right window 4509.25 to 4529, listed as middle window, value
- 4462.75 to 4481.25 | 9.2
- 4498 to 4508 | -0.7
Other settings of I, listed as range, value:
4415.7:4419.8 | 24.1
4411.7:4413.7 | 25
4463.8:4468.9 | 12.5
